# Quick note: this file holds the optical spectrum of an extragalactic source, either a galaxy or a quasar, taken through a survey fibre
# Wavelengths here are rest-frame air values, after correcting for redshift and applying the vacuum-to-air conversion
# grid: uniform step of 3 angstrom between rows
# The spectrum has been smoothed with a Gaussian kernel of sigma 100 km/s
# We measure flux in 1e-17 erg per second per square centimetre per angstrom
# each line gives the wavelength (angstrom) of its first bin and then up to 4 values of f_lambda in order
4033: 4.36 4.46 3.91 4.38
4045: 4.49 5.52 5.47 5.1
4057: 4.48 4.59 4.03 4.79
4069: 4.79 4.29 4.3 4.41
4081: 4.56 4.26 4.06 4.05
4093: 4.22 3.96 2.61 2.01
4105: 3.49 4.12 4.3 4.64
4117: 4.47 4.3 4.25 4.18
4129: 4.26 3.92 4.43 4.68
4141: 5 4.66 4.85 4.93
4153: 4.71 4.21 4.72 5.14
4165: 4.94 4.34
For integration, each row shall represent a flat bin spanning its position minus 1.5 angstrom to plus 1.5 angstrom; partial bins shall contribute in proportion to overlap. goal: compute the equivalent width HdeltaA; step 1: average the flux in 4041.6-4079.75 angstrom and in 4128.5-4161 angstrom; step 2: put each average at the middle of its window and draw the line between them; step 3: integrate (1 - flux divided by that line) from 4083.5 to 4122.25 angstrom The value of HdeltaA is 6.3 angstrom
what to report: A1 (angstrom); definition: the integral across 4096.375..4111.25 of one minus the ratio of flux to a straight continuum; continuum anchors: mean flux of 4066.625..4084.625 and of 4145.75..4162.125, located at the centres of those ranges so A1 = 4.2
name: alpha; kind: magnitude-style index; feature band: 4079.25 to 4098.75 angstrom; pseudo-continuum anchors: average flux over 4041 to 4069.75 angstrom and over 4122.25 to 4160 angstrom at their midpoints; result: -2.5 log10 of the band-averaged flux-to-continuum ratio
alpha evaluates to 0.15 mag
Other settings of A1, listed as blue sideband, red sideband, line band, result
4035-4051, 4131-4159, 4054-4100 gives 3.6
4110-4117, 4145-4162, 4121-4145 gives 1.0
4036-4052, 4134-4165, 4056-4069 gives 0.6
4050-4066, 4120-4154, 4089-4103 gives 3.7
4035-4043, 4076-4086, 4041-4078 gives -3.2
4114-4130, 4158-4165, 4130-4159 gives 0.5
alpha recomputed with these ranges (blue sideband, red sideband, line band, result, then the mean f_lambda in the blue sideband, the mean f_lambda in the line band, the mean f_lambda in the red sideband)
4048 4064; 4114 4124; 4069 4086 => 0.069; 4.83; 4.39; 4.39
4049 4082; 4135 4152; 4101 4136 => 0.169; 4.63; 4.05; 4.79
